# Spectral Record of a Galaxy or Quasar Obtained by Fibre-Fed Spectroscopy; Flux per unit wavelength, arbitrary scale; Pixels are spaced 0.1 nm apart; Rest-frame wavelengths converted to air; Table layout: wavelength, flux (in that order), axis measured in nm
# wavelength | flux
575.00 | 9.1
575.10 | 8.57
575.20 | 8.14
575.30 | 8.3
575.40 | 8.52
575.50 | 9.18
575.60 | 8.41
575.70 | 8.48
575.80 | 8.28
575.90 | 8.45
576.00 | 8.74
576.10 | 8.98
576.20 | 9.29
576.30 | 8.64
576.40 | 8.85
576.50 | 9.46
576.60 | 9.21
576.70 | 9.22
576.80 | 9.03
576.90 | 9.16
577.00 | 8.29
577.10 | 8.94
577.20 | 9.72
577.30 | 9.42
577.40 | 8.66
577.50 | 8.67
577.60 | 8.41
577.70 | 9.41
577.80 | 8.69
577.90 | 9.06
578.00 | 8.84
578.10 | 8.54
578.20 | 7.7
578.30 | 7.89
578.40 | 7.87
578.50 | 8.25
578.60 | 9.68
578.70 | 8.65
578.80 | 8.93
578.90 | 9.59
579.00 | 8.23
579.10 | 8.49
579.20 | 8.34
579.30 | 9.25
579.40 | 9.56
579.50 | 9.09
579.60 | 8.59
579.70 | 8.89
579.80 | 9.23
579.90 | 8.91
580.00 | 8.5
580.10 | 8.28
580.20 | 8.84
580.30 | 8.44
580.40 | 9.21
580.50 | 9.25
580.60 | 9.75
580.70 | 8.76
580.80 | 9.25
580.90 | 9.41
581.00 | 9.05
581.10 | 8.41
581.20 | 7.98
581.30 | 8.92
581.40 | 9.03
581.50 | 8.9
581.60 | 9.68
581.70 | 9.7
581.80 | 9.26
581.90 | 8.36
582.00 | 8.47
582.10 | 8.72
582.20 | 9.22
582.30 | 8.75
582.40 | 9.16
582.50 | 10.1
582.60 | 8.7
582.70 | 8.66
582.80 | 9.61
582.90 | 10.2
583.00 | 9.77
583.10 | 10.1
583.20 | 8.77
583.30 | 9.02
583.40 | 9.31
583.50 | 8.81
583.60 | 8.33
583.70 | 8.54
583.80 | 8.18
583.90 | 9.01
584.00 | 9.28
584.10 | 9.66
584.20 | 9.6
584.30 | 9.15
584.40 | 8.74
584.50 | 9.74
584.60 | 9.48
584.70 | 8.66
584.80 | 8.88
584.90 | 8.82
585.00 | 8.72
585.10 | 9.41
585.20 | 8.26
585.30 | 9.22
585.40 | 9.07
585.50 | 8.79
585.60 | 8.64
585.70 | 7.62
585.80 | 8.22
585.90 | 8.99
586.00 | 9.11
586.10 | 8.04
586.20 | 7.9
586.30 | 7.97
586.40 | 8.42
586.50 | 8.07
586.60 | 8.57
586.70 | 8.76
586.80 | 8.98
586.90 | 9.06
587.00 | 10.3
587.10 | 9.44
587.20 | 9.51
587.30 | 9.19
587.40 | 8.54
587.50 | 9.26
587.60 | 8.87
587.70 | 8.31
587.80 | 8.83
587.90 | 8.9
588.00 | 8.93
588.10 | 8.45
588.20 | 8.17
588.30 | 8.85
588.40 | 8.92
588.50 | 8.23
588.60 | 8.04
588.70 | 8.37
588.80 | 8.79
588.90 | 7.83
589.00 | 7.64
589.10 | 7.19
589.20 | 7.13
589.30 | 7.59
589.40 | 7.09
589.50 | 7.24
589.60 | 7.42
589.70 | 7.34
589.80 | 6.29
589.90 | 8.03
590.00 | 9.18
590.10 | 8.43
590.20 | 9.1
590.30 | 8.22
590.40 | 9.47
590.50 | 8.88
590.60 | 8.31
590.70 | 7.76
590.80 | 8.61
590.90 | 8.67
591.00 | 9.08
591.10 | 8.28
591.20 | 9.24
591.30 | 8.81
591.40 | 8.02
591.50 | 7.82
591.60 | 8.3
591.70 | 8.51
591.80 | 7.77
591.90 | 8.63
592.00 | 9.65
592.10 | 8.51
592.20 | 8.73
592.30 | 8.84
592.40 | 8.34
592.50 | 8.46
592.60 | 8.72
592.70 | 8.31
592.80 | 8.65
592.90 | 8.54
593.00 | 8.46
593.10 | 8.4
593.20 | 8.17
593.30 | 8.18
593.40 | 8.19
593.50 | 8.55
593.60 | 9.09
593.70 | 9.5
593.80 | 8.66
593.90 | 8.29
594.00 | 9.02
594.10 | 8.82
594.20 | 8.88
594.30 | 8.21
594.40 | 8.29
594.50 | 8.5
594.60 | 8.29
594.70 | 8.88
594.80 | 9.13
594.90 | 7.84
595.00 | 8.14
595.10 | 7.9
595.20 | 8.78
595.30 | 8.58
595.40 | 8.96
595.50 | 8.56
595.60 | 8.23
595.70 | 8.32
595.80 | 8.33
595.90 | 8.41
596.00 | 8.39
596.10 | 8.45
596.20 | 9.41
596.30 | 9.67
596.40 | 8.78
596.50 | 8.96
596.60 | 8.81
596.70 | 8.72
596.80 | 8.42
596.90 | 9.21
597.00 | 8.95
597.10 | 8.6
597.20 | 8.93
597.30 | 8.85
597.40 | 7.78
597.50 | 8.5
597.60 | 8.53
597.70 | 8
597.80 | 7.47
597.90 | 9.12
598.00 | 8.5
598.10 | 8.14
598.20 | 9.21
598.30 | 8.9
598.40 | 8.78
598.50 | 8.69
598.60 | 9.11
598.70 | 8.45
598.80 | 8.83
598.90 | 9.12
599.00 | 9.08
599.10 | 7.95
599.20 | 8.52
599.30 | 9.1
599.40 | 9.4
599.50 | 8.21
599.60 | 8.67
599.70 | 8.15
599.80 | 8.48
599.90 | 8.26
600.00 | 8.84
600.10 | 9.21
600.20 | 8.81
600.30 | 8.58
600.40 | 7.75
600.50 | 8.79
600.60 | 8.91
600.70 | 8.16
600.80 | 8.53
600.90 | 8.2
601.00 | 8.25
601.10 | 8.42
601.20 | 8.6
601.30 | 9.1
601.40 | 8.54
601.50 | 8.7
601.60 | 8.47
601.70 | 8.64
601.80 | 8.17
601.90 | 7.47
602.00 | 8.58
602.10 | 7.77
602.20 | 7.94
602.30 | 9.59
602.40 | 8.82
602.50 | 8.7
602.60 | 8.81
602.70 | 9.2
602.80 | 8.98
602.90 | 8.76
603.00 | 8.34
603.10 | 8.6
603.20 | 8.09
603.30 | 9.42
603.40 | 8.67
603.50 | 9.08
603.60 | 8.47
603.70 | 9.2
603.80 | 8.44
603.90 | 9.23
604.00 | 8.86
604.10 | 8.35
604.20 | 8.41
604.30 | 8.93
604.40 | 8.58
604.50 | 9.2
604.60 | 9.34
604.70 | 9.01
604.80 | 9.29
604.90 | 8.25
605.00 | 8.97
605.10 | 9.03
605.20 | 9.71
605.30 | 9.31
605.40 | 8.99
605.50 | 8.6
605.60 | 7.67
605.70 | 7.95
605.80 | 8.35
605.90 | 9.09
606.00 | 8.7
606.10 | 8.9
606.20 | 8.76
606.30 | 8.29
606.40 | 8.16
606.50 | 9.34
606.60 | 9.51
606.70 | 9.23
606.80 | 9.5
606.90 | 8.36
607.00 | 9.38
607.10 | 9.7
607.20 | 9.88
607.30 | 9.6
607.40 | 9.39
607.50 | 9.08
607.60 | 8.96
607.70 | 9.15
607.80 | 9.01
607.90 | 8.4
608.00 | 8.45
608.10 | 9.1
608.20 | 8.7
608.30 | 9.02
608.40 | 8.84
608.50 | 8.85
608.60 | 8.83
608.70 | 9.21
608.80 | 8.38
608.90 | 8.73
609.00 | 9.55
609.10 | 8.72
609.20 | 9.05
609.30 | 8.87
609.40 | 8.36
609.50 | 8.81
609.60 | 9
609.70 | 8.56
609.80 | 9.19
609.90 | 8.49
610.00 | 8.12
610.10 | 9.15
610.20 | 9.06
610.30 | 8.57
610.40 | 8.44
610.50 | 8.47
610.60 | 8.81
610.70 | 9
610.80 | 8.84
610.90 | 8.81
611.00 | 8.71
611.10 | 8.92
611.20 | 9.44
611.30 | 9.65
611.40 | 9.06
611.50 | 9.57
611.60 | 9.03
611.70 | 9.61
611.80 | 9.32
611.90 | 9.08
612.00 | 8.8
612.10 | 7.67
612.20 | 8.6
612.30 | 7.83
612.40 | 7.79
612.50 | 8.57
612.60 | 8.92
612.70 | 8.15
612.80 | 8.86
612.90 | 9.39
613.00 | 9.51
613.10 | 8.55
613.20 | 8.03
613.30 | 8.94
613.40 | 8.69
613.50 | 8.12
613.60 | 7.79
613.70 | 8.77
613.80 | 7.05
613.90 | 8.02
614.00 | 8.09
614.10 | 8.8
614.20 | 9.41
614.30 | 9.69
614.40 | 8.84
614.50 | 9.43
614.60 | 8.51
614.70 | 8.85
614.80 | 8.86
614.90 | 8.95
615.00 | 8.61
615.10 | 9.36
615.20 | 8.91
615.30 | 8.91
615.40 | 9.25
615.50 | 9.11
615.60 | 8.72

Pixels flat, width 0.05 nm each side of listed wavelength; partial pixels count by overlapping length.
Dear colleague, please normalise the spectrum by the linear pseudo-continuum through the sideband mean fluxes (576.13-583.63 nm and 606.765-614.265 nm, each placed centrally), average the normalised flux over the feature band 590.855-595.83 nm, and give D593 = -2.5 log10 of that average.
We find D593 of 0.04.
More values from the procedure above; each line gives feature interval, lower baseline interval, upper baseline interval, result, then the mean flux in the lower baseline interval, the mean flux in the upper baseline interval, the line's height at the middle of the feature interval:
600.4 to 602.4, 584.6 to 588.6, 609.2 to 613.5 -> 0.039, 8.74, 8.79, 8.77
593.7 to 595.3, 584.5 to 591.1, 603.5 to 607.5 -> 0.015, 8.5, 8.93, 8.66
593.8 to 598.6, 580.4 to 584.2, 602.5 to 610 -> 0.045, 9.09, 8.87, 8.97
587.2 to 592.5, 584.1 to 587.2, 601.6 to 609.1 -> 0.060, 8.85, 8.83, 8.84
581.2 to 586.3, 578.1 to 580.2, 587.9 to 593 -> -0.053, 8.7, 8.31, 8.54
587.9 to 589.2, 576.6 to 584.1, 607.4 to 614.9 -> 0.080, 8.94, 8.78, 8.9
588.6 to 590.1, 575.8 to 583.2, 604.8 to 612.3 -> 0.162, 8.94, 8.9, 8.93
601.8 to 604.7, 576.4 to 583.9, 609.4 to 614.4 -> 0.010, 8.94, 8.73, 8.78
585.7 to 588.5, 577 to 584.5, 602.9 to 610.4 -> 0.024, 8.95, 8.87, 8.93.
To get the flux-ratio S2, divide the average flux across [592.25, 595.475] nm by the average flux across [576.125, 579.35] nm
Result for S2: 0.97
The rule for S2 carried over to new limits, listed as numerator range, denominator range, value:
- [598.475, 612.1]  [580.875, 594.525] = 1.02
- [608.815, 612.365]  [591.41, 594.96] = 1.04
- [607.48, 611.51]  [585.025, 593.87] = 1.04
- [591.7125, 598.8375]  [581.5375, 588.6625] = 0.97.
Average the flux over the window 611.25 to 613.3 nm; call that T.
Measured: 8.8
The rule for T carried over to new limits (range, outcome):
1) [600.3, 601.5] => 8.49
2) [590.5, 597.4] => 8.59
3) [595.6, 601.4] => 8.63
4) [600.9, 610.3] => 8.8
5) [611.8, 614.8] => 8.59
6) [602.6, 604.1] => 8.79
